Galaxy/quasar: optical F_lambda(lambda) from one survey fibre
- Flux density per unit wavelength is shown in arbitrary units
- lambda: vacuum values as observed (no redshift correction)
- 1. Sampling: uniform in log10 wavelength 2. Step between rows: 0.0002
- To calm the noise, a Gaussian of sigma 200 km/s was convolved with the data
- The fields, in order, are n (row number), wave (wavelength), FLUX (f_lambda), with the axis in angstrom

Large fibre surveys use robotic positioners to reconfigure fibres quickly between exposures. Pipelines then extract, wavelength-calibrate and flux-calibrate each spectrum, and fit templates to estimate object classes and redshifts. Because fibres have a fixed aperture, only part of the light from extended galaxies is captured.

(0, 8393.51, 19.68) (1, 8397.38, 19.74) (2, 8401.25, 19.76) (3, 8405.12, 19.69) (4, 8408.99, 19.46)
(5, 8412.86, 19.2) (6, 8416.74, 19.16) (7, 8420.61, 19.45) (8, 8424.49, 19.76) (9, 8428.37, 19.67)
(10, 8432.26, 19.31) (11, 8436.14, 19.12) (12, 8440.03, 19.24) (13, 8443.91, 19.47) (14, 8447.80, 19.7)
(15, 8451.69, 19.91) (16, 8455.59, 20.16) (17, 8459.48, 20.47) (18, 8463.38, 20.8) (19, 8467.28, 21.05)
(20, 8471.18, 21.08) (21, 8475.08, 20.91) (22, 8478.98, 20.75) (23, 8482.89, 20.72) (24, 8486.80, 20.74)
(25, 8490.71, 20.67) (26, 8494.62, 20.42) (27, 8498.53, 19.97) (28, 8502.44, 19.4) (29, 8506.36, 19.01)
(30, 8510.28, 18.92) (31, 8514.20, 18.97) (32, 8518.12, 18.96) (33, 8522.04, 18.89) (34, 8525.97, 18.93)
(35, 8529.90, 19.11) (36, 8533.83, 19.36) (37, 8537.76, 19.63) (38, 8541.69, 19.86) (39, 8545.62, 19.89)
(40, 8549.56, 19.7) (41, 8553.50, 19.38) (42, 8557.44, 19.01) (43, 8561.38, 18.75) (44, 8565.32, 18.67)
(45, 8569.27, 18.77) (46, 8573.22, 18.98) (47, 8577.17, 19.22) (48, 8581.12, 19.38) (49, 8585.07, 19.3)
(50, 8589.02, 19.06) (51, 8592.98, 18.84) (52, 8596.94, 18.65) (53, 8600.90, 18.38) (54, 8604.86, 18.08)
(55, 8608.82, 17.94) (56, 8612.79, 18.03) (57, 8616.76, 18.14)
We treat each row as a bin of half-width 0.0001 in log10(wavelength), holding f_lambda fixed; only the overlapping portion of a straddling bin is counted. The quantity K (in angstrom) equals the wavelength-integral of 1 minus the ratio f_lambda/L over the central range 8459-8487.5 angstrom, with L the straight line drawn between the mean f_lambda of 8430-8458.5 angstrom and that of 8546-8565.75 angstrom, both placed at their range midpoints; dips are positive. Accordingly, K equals -2.0 angstrom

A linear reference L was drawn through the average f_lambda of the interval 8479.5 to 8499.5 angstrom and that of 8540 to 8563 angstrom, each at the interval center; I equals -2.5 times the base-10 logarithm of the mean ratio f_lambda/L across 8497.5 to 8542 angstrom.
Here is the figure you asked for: 0.04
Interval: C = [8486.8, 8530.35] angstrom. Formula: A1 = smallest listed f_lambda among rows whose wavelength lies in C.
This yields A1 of 18.89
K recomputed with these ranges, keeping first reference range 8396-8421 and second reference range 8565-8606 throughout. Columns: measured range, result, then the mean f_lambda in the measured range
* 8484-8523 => -1.0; 19.6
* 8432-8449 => 0.0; 19.4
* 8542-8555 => -0.5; 19.7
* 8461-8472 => -0.9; 20.9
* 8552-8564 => 0.0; 19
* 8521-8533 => 0.0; 19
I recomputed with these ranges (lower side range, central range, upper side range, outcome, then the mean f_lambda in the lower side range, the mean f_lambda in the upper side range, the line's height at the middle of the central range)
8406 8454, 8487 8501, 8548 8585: -0.059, 19.5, 19.1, 19.3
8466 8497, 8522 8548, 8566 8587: 0.023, 20.8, 19.1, 19.8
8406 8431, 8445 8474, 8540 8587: -0.057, 19.5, 19.2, 19.4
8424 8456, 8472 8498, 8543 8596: -0.069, 19.6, 19.1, 19.4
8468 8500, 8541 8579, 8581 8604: 0.012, 20.7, 18.9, 19.4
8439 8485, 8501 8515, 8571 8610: 0.042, 20.4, 18.8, 19.8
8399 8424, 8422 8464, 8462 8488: 0.023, 19.5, 20.9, 20.2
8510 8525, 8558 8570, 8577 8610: 0.004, 18.9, 18.8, 18.8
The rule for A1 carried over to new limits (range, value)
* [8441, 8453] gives 19.47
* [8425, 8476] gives 19.12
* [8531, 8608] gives 18.08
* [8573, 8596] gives 18.84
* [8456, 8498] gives 20.42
